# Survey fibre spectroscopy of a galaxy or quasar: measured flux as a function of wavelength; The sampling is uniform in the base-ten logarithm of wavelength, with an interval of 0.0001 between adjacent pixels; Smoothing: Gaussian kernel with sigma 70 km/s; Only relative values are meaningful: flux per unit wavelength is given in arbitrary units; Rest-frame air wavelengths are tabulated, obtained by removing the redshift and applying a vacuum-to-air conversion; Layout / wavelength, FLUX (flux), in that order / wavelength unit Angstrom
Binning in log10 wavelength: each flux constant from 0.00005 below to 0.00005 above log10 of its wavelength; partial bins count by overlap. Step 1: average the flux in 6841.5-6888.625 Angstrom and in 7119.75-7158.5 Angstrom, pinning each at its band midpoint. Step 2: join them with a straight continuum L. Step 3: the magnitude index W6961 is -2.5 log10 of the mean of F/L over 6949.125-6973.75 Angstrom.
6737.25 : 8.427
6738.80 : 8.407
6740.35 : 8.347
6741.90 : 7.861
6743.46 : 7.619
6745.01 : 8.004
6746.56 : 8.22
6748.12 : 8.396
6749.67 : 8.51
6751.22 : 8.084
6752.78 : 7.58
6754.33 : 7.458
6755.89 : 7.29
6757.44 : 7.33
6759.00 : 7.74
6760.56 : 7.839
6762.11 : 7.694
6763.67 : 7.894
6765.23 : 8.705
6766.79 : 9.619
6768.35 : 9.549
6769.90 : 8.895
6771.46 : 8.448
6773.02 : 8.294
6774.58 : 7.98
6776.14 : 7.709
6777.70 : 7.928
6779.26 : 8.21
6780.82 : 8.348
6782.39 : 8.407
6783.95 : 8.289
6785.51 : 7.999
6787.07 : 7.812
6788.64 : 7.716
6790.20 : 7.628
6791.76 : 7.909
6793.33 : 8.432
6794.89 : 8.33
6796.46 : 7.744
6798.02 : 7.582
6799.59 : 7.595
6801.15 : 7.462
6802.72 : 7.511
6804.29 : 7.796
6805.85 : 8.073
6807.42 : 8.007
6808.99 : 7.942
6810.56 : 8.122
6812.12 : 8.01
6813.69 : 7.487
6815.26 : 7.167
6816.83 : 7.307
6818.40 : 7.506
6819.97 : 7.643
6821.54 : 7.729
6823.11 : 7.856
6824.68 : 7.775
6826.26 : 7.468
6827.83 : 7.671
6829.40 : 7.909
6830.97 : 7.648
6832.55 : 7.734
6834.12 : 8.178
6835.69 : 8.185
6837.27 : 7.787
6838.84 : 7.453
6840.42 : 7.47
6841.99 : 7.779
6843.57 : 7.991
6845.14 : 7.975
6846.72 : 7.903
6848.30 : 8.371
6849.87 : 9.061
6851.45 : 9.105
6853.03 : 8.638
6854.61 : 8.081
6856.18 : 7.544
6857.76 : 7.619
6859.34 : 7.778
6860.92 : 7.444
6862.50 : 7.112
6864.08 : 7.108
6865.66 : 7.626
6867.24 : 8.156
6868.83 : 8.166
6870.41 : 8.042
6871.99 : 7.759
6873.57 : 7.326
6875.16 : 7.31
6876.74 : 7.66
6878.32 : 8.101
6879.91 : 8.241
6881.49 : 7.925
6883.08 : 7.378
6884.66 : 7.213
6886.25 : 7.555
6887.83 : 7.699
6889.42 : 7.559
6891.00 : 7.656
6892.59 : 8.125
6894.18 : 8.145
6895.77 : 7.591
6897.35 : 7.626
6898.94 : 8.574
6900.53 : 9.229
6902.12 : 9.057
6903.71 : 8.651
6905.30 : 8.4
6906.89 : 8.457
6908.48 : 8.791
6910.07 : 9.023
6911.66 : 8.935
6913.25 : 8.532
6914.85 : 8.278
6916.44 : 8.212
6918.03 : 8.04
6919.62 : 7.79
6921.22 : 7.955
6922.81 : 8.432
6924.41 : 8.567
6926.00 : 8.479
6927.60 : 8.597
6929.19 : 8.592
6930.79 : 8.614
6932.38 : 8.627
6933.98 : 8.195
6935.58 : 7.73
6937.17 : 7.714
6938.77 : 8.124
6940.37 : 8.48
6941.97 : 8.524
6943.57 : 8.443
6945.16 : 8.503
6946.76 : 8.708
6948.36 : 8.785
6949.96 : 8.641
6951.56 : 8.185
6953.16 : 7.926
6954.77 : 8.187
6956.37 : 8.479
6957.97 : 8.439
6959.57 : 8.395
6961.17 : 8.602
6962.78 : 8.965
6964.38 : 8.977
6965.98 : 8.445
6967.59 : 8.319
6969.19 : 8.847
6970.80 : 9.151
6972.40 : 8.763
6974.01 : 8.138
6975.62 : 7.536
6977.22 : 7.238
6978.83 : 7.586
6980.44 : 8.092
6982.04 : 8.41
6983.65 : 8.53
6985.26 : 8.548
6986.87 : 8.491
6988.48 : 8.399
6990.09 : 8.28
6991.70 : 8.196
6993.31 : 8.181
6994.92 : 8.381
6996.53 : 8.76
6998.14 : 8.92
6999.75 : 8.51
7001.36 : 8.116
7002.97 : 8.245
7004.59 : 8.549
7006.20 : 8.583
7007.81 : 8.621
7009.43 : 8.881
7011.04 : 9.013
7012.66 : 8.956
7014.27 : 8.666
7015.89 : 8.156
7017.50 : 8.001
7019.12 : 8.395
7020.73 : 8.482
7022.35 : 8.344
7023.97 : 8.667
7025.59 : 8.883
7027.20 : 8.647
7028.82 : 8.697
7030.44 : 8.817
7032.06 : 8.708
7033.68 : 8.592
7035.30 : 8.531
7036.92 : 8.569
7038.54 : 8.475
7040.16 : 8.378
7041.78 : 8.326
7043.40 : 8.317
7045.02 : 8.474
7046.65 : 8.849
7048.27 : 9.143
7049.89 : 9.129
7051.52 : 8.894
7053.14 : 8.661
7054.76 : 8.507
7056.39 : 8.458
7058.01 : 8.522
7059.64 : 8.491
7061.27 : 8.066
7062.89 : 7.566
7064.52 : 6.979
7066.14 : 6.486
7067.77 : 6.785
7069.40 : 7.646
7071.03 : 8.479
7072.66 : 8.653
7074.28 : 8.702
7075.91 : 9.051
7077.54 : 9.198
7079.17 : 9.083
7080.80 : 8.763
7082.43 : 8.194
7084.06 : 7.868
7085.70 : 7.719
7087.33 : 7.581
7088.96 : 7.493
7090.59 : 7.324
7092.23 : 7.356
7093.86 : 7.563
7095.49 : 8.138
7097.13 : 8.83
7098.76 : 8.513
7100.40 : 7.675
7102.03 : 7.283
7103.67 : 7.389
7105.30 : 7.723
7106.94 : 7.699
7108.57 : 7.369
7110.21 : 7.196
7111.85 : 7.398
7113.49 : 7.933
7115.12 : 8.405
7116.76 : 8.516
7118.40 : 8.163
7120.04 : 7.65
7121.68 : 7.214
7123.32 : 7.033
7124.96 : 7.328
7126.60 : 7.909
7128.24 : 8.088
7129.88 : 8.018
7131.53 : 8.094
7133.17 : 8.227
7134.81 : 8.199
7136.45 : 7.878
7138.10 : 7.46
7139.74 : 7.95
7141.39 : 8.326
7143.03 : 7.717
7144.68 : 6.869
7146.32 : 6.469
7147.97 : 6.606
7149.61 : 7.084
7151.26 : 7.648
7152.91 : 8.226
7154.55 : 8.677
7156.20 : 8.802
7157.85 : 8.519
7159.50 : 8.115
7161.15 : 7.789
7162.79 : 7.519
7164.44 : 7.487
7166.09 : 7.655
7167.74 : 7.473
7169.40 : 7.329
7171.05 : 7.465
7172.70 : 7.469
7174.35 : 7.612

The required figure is -0.10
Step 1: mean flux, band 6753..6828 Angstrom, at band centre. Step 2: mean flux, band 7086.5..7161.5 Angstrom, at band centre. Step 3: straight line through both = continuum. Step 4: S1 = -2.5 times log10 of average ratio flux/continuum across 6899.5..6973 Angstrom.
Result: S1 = -0.08 mag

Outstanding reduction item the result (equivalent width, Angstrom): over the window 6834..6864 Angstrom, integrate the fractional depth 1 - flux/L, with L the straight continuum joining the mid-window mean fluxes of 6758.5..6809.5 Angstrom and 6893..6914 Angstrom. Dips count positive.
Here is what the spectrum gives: 1.4 Angstrom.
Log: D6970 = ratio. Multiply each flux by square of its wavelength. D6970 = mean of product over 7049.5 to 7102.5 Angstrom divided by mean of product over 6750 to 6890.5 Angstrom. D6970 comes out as 1.1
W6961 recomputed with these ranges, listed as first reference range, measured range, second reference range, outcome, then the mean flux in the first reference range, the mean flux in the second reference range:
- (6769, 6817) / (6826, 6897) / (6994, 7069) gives 0.04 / 7.95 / 8.43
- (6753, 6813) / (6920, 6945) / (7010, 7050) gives 0.01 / 8.03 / 8.6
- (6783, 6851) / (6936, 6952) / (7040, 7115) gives -0.06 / 7.85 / 8.08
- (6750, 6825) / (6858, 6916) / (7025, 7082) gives 0.02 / 7.95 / 8.44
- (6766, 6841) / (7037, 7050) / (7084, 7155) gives -0.11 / 7.94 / 7.72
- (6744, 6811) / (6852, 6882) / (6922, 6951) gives 0.07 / 8.05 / 8.43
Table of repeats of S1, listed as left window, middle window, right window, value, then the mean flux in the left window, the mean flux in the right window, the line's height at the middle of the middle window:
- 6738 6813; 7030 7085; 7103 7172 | -0.08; 8.05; 7.73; 7.8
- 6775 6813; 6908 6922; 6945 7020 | -0.02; 7.94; 8.44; 8.26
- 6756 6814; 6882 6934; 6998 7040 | 0.01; 8.05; 8.57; 8.32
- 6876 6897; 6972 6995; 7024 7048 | 0.02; 7.76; 8.61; 8.31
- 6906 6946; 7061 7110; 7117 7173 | 0.00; 8.39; 7.73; 7.91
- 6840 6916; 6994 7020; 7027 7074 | -0.04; 8.04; 8.34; 8.26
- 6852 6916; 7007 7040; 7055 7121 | -0.08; 8.01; 7.95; 7.97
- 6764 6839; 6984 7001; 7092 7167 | -0.08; 7.97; 7.78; 7.86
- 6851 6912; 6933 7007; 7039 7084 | -0.03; 8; 8.36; 8.17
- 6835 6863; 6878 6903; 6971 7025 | 0.01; 7.97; 8.39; 8.09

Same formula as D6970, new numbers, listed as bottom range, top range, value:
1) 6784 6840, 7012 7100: 1.15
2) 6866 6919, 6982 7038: 1.09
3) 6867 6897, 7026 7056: 1.17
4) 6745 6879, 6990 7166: 1.11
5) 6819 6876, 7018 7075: 1.13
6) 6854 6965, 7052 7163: 1.02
